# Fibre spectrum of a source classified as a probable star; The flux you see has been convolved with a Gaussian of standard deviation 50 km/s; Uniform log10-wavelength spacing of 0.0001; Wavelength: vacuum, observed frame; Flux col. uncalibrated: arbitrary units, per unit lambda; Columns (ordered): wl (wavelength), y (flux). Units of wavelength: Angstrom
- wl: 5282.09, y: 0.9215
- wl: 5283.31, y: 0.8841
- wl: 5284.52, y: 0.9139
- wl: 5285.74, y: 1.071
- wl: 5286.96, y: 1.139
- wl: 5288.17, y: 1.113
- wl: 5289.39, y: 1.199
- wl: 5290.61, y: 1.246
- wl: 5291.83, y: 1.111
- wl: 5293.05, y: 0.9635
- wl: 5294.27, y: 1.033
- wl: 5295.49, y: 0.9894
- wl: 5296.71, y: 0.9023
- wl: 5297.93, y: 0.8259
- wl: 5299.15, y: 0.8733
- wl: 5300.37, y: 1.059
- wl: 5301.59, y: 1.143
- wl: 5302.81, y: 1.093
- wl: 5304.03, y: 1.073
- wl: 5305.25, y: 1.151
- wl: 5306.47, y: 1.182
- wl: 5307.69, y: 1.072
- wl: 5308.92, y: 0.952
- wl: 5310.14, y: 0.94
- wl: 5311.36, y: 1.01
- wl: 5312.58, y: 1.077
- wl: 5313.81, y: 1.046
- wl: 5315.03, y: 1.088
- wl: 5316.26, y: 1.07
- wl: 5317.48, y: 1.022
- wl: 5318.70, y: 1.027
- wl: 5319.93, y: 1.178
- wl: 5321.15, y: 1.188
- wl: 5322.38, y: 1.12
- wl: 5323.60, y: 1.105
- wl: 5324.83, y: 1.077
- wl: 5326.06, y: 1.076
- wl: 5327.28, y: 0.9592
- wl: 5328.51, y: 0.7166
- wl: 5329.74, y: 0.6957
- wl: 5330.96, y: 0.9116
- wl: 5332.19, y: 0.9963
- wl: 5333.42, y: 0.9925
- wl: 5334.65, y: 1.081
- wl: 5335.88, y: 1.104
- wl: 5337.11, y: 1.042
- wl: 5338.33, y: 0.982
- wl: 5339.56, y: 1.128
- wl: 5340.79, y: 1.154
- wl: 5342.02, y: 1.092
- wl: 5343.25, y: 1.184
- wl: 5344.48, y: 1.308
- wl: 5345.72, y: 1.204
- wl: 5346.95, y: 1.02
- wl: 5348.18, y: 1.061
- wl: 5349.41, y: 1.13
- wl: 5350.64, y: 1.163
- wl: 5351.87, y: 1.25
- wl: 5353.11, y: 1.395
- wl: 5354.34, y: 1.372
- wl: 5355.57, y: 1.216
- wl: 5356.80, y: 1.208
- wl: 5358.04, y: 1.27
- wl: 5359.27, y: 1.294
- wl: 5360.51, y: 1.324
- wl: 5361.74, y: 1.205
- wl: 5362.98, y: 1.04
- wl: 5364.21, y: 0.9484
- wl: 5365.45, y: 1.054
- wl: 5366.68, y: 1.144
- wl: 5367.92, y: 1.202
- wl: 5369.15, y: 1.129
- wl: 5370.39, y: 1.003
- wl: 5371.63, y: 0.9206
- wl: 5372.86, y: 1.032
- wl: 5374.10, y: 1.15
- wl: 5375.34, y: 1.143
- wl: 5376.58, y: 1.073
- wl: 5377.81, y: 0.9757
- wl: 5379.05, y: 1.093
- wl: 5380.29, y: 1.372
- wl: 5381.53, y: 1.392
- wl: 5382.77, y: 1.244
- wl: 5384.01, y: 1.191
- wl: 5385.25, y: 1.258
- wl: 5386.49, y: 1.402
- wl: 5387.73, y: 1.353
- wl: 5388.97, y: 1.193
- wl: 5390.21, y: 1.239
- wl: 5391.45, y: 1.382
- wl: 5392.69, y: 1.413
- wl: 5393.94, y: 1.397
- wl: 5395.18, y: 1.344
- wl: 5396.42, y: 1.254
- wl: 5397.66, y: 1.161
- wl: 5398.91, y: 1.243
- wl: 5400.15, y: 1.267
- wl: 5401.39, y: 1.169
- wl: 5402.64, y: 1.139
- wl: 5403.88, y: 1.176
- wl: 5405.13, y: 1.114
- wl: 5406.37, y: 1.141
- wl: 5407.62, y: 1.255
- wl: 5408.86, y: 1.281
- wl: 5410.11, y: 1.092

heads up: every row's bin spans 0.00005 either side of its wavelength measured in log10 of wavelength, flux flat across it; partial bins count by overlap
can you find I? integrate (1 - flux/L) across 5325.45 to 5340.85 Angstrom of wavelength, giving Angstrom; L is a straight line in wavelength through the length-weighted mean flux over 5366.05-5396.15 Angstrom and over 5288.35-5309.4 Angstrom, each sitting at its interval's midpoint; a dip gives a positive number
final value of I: 1.9 Angstrom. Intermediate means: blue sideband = 1.05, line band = 0.982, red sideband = 1.21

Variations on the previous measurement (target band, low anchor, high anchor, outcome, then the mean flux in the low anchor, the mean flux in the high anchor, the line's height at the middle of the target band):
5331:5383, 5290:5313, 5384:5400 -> 2.4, 1.04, 1.3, 1.2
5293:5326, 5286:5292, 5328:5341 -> 0.8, 1.16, 0.979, 1.08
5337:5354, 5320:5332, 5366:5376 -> -2.0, 0.993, 1.09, 1.03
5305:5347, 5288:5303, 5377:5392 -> 2.1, 1.04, 1.26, 1.11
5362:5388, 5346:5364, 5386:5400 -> 2.3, 1.2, 1.31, 1.26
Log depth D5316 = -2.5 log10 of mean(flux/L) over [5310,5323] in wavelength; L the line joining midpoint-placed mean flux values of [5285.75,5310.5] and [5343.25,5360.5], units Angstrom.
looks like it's 0.04 mag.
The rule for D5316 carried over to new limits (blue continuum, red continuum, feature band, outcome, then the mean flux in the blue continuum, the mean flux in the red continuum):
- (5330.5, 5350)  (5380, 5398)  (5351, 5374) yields 0.017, 1.09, 1.31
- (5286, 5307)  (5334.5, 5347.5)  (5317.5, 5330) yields 0.076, 1.06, 1.12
